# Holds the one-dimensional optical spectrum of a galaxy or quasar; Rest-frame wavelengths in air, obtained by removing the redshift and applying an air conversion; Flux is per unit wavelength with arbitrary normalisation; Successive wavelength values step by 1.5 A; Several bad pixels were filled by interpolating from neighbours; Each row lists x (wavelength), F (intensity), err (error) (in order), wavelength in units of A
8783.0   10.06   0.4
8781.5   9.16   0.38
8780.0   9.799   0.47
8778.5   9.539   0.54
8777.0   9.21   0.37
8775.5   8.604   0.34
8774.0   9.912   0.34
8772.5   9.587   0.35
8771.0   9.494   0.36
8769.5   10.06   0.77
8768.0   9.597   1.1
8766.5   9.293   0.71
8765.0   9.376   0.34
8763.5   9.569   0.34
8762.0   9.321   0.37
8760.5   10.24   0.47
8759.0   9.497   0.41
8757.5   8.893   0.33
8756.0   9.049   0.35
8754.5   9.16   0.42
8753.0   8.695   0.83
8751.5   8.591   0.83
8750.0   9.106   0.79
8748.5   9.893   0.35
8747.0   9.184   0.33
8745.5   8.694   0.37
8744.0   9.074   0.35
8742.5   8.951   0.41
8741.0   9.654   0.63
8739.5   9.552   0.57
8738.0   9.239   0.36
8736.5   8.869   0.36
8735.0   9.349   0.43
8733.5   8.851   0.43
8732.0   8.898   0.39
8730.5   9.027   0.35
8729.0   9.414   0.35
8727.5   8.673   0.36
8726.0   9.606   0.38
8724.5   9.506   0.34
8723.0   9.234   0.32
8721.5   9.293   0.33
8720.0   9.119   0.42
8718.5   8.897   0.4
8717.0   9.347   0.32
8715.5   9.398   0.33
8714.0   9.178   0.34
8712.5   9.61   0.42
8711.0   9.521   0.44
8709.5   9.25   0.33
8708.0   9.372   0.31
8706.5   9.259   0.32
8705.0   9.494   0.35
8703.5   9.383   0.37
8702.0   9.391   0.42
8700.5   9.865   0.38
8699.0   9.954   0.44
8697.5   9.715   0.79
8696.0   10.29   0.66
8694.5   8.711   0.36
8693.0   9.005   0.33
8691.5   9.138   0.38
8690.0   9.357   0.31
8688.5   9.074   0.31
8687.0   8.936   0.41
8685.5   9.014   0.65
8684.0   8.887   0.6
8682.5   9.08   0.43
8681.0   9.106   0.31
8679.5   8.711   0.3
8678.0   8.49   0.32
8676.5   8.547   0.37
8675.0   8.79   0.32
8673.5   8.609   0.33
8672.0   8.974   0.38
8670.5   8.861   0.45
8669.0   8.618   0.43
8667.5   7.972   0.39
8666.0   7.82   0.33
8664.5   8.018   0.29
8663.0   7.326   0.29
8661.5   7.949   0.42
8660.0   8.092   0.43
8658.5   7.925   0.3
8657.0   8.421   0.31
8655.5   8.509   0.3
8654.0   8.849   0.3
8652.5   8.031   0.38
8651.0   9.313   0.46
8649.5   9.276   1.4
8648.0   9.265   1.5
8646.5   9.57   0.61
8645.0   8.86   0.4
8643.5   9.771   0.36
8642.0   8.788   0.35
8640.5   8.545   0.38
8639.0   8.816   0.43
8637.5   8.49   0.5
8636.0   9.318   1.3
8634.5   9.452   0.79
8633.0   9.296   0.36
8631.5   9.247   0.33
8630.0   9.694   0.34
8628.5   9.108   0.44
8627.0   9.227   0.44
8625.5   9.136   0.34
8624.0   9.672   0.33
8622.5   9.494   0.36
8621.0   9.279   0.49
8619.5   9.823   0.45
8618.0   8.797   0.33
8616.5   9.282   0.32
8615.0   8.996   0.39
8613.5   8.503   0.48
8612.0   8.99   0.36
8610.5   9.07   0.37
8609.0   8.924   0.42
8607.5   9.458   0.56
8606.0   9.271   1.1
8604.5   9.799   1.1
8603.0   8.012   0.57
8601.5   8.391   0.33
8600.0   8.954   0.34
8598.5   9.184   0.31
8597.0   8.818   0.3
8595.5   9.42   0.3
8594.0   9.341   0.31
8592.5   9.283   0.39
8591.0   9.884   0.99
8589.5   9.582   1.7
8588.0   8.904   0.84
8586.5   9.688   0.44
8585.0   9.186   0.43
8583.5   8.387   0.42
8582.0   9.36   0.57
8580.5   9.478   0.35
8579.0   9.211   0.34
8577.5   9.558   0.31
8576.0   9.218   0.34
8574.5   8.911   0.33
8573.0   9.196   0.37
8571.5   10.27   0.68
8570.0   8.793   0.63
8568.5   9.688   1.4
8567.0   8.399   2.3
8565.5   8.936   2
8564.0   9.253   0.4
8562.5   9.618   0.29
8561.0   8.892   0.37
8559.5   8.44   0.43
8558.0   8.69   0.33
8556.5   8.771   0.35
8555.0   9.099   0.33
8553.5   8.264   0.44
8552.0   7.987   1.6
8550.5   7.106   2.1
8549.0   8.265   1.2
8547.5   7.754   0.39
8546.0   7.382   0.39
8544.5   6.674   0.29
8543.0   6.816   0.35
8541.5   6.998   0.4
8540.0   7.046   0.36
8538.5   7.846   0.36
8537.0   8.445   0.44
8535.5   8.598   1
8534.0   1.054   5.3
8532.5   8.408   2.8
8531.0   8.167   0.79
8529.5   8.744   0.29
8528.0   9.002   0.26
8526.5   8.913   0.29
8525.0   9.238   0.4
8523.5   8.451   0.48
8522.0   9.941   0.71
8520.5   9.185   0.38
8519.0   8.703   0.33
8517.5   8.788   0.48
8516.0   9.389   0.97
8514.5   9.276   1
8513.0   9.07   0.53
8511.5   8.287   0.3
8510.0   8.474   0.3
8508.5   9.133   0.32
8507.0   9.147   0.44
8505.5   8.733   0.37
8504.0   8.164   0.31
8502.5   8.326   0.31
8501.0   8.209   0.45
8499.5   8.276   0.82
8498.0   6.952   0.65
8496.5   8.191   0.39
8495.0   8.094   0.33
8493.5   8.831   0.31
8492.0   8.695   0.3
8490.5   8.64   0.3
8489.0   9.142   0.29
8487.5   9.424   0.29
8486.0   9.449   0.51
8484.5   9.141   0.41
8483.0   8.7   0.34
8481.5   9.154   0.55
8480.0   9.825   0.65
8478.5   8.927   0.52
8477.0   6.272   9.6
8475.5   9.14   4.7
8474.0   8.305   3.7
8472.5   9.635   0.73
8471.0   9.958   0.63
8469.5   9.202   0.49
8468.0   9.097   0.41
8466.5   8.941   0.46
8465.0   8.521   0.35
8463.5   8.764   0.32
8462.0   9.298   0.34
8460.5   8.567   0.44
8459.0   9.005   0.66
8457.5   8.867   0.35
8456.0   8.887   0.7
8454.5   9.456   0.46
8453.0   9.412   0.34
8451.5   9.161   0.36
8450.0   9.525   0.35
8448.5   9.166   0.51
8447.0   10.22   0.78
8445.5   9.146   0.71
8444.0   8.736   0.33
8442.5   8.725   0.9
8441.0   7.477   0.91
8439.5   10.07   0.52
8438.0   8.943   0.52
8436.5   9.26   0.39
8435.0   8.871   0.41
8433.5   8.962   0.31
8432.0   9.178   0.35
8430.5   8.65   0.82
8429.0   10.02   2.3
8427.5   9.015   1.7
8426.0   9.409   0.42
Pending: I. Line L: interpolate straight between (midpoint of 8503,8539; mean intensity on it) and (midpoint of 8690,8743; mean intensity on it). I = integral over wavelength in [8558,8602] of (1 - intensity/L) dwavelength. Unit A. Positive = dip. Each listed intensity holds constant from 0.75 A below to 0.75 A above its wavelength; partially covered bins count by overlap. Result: -2.3 A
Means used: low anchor 8.47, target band 9.18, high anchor 9.32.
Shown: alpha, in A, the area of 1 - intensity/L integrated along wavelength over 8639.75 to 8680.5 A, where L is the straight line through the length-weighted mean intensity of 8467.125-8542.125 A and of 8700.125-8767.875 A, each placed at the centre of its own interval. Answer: 2.0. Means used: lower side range 8.54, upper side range 9.26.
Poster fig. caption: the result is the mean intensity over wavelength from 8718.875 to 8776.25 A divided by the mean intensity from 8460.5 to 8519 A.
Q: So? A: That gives 1.1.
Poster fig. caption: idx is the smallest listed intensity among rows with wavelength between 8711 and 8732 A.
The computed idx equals 8.673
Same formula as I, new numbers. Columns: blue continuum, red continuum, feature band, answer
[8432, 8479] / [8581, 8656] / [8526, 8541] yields 2.4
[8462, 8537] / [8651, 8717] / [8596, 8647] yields -1.8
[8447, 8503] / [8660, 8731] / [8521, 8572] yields 3.9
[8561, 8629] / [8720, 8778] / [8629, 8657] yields 0.5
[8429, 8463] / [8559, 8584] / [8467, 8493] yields 0.4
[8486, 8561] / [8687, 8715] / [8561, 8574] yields -1.0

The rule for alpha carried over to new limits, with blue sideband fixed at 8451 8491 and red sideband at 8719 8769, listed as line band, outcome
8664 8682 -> 1.2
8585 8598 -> -0.4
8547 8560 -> 1.1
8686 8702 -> -0.4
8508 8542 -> 2.7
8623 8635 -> -0.3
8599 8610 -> 0.2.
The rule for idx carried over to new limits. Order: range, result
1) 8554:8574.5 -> 8.399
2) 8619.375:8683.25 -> 7.326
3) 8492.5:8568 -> 1.054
